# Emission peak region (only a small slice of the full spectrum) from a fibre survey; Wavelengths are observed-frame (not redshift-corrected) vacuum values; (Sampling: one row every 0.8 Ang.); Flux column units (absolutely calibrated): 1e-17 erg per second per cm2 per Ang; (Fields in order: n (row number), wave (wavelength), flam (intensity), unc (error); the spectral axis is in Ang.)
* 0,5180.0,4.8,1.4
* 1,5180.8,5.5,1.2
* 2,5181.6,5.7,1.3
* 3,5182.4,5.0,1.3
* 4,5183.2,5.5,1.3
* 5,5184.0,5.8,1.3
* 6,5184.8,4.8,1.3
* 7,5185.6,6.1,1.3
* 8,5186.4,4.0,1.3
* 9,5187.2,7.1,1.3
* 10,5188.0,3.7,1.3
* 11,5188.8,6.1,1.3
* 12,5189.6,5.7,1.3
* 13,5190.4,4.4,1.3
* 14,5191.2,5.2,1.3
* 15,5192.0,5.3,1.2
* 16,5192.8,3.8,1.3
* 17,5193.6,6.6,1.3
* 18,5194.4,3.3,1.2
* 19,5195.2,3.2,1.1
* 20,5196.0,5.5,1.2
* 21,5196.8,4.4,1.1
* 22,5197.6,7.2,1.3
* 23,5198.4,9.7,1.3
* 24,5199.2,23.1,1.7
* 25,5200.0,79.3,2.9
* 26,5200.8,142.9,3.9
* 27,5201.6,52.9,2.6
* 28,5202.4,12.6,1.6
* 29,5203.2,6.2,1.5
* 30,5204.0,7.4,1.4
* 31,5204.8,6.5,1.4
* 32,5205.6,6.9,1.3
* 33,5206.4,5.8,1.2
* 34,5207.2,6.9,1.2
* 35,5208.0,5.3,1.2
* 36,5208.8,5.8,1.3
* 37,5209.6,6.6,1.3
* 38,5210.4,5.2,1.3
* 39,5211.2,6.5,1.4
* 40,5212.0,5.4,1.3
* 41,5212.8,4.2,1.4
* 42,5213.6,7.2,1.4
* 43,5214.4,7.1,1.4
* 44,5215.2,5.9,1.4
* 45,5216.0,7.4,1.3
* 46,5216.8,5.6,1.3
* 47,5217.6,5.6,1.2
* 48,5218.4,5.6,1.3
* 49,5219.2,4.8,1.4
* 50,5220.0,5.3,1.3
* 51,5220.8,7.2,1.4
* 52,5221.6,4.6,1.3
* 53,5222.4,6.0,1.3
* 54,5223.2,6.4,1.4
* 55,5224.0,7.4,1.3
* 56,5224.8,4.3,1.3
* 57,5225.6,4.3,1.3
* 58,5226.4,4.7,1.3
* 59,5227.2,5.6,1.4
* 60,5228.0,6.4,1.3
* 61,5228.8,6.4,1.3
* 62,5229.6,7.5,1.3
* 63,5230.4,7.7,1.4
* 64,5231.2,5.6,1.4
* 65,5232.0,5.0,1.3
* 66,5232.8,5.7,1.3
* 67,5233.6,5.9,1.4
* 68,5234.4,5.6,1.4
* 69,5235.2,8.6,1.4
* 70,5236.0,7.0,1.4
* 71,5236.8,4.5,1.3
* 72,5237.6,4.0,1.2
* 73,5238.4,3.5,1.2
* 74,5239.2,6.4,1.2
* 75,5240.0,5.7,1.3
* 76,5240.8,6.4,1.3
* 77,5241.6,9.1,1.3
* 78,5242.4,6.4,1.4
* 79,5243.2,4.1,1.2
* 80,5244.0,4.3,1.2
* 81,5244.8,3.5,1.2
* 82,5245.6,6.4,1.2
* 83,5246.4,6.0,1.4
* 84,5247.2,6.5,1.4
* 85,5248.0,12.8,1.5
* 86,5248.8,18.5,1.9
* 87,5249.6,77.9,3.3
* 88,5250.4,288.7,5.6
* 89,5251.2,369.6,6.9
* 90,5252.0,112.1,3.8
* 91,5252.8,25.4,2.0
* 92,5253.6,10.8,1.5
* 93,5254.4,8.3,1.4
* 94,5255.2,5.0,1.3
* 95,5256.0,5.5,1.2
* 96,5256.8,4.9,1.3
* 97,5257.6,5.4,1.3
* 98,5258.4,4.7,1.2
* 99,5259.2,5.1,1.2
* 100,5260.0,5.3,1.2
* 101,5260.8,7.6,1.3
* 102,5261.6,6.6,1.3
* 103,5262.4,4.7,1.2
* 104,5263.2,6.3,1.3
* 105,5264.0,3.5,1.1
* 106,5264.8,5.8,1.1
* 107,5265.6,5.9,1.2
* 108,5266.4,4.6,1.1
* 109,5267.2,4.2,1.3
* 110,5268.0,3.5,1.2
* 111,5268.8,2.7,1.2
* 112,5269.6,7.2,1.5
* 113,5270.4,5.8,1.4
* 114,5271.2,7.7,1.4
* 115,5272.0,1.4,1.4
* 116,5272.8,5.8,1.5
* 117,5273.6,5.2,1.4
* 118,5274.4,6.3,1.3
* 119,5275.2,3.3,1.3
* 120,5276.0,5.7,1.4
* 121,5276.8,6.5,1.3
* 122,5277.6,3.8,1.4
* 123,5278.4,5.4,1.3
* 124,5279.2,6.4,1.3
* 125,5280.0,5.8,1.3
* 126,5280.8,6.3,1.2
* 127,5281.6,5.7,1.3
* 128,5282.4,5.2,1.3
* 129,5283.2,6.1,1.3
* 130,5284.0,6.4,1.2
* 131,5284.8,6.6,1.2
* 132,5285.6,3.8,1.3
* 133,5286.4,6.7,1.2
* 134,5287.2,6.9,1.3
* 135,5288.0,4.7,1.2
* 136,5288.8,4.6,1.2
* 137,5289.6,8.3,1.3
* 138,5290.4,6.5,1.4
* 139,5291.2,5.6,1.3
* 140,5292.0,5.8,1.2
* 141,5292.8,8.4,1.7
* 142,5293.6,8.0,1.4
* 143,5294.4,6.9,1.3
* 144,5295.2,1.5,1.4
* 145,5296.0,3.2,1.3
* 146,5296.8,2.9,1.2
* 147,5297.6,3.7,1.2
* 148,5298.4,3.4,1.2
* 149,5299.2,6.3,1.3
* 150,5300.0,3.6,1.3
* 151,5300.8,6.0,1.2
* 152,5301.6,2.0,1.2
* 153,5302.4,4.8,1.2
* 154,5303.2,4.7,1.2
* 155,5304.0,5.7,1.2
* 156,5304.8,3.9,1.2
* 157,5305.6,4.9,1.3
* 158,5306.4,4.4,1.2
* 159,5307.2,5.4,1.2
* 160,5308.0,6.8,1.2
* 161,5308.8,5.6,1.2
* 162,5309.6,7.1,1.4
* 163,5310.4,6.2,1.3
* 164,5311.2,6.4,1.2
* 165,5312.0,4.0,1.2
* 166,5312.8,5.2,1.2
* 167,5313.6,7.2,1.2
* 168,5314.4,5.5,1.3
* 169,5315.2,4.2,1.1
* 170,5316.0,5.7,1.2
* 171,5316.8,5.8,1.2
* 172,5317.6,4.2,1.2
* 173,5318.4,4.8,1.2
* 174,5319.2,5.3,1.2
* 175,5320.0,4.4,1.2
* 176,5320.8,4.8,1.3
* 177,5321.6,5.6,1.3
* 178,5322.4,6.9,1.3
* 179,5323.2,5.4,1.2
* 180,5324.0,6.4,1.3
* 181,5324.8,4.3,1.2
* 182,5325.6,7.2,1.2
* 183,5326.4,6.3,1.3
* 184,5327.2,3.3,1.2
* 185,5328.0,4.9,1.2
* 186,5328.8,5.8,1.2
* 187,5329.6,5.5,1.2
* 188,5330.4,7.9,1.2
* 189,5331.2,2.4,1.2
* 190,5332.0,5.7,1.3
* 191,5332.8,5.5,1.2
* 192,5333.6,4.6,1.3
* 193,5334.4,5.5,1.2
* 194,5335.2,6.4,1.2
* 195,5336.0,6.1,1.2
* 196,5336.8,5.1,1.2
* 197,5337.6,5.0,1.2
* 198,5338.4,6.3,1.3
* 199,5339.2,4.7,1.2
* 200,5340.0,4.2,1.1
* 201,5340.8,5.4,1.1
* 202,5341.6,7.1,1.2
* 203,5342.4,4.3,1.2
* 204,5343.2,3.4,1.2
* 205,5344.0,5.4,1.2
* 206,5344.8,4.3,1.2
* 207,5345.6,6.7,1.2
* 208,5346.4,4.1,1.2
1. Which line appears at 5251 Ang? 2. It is [O III]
